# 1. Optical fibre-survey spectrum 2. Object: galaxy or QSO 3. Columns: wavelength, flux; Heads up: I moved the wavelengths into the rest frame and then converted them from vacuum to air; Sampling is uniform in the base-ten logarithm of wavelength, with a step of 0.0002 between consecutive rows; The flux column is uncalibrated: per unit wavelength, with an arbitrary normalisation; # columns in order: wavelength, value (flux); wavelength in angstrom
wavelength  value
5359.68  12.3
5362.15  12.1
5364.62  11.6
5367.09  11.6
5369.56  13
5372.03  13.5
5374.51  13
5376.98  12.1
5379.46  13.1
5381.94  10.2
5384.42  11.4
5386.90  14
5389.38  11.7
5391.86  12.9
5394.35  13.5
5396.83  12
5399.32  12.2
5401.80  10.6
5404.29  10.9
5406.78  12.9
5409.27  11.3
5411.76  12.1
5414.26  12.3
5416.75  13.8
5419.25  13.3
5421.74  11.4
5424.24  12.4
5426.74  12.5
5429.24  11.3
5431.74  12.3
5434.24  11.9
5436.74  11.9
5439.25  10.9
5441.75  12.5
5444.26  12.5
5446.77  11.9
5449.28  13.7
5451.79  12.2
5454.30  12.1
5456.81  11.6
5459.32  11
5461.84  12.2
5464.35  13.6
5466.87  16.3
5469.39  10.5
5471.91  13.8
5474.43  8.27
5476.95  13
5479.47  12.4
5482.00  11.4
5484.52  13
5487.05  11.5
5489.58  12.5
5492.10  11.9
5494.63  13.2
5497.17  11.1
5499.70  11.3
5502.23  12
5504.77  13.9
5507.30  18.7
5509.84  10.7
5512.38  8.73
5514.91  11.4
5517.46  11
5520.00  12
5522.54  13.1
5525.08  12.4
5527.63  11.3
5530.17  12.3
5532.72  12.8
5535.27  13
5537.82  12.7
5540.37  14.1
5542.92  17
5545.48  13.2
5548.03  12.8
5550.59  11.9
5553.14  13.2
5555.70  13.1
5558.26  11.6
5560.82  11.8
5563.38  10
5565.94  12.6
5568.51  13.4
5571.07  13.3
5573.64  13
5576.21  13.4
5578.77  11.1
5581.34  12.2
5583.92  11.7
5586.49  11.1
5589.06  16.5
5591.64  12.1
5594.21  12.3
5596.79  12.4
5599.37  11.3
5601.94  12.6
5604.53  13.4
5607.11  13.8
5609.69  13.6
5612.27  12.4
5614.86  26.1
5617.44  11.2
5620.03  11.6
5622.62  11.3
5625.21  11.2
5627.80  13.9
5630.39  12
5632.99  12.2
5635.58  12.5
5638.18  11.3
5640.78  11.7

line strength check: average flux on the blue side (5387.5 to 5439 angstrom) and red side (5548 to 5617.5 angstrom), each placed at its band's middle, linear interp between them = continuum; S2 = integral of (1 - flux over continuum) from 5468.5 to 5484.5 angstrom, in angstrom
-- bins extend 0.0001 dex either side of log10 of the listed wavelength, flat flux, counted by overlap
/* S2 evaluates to 1.0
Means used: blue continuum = 12.2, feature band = 11.7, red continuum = 13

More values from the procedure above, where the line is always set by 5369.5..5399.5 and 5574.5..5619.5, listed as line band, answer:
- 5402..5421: 0.5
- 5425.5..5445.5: 1.1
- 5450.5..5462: 0.9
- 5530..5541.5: 0.1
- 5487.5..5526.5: 2.2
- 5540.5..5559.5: -0.2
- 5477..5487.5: 0.5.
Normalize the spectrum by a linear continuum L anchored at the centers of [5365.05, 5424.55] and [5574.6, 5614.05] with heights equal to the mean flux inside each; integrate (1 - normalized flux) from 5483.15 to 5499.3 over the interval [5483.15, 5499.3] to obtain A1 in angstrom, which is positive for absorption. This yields 0.52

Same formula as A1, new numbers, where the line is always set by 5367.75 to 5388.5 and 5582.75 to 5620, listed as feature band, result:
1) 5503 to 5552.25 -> 1.6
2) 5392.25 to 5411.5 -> 1.0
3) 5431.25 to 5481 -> 2.5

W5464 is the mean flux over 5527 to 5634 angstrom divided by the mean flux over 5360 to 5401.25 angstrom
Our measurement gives 1.05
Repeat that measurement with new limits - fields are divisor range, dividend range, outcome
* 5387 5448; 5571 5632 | 1.07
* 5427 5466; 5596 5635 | 1.09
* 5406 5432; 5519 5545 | 1.06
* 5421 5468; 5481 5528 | 0.99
